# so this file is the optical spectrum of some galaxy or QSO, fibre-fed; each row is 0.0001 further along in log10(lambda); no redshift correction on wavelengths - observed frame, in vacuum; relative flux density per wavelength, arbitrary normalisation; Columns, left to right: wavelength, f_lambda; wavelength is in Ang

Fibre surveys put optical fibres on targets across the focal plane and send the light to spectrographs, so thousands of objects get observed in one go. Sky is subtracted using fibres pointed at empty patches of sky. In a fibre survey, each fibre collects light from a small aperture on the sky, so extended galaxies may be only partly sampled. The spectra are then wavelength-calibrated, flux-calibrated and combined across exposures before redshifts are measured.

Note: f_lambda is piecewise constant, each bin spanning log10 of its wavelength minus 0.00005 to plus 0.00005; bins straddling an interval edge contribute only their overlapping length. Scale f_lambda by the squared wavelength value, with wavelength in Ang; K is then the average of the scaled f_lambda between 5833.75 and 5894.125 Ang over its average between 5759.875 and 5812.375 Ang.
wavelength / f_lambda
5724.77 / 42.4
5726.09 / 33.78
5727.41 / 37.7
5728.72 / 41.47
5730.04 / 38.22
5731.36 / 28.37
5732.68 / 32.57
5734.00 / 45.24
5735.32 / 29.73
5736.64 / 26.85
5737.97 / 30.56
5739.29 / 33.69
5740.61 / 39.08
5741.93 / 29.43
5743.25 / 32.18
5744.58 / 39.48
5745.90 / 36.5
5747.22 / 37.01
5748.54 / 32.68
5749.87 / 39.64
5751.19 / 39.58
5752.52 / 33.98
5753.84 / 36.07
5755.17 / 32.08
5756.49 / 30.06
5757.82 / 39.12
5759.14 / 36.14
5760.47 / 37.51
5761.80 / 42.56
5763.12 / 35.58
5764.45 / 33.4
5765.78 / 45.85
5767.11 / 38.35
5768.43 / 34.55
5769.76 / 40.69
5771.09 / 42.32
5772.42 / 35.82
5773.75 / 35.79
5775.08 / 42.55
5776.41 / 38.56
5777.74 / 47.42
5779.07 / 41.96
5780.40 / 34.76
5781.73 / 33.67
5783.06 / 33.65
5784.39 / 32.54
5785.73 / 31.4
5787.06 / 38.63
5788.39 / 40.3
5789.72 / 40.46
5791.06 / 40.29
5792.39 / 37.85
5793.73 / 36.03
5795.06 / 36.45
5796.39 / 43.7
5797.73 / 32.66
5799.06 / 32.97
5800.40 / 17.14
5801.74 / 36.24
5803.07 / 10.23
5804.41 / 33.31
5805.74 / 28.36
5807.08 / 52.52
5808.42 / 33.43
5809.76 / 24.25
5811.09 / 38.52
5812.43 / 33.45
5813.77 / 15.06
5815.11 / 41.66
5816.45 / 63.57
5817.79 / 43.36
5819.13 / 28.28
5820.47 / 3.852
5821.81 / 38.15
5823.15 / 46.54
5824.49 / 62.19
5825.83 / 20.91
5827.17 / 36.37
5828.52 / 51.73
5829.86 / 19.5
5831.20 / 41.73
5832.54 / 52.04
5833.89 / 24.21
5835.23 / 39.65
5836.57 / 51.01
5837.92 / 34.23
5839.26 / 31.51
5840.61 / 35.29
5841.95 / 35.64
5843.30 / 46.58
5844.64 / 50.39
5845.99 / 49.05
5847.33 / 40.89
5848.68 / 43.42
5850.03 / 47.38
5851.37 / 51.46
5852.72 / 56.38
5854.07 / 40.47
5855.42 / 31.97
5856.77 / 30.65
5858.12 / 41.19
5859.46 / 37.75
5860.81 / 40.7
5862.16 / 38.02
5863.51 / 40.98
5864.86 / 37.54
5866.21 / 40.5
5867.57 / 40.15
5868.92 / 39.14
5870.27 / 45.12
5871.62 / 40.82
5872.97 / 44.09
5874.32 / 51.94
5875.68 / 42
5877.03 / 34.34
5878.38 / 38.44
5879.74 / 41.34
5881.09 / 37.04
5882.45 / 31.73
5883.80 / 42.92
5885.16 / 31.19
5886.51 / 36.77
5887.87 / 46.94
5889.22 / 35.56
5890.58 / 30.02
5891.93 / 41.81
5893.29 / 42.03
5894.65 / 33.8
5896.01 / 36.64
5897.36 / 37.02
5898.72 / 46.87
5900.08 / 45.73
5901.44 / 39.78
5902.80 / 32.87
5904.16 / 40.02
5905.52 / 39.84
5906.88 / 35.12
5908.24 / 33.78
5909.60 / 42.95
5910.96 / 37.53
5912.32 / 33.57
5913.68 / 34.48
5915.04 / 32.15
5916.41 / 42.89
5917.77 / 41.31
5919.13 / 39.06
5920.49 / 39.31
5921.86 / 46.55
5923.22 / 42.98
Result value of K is 1.1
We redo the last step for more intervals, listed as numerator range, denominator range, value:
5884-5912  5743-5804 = 1.10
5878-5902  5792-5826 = 1.15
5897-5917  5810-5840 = 1.06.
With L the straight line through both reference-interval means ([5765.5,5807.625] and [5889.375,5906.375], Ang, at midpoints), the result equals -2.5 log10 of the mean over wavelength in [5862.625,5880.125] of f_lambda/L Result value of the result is -0.08 mag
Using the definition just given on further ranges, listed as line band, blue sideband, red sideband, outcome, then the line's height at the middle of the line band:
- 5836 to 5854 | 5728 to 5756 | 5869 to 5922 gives -0.17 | 37.7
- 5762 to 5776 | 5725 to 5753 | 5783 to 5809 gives -0.11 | 34.8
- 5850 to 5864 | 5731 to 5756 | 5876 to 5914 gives -0.12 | 37.1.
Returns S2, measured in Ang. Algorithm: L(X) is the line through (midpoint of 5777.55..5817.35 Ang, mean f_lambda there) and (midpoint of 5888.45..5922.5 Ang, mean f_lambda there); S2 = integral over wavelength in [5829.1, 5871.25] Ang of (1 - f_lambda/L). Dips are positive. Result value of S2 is -4.2 Ang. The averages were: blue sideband 35.3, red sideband 38.4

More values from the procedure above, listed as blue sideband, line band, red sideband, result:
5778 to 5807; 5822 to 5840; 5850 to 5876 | -0.41 Ang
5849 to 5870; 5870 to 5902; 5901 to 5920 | -0.37 Ang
